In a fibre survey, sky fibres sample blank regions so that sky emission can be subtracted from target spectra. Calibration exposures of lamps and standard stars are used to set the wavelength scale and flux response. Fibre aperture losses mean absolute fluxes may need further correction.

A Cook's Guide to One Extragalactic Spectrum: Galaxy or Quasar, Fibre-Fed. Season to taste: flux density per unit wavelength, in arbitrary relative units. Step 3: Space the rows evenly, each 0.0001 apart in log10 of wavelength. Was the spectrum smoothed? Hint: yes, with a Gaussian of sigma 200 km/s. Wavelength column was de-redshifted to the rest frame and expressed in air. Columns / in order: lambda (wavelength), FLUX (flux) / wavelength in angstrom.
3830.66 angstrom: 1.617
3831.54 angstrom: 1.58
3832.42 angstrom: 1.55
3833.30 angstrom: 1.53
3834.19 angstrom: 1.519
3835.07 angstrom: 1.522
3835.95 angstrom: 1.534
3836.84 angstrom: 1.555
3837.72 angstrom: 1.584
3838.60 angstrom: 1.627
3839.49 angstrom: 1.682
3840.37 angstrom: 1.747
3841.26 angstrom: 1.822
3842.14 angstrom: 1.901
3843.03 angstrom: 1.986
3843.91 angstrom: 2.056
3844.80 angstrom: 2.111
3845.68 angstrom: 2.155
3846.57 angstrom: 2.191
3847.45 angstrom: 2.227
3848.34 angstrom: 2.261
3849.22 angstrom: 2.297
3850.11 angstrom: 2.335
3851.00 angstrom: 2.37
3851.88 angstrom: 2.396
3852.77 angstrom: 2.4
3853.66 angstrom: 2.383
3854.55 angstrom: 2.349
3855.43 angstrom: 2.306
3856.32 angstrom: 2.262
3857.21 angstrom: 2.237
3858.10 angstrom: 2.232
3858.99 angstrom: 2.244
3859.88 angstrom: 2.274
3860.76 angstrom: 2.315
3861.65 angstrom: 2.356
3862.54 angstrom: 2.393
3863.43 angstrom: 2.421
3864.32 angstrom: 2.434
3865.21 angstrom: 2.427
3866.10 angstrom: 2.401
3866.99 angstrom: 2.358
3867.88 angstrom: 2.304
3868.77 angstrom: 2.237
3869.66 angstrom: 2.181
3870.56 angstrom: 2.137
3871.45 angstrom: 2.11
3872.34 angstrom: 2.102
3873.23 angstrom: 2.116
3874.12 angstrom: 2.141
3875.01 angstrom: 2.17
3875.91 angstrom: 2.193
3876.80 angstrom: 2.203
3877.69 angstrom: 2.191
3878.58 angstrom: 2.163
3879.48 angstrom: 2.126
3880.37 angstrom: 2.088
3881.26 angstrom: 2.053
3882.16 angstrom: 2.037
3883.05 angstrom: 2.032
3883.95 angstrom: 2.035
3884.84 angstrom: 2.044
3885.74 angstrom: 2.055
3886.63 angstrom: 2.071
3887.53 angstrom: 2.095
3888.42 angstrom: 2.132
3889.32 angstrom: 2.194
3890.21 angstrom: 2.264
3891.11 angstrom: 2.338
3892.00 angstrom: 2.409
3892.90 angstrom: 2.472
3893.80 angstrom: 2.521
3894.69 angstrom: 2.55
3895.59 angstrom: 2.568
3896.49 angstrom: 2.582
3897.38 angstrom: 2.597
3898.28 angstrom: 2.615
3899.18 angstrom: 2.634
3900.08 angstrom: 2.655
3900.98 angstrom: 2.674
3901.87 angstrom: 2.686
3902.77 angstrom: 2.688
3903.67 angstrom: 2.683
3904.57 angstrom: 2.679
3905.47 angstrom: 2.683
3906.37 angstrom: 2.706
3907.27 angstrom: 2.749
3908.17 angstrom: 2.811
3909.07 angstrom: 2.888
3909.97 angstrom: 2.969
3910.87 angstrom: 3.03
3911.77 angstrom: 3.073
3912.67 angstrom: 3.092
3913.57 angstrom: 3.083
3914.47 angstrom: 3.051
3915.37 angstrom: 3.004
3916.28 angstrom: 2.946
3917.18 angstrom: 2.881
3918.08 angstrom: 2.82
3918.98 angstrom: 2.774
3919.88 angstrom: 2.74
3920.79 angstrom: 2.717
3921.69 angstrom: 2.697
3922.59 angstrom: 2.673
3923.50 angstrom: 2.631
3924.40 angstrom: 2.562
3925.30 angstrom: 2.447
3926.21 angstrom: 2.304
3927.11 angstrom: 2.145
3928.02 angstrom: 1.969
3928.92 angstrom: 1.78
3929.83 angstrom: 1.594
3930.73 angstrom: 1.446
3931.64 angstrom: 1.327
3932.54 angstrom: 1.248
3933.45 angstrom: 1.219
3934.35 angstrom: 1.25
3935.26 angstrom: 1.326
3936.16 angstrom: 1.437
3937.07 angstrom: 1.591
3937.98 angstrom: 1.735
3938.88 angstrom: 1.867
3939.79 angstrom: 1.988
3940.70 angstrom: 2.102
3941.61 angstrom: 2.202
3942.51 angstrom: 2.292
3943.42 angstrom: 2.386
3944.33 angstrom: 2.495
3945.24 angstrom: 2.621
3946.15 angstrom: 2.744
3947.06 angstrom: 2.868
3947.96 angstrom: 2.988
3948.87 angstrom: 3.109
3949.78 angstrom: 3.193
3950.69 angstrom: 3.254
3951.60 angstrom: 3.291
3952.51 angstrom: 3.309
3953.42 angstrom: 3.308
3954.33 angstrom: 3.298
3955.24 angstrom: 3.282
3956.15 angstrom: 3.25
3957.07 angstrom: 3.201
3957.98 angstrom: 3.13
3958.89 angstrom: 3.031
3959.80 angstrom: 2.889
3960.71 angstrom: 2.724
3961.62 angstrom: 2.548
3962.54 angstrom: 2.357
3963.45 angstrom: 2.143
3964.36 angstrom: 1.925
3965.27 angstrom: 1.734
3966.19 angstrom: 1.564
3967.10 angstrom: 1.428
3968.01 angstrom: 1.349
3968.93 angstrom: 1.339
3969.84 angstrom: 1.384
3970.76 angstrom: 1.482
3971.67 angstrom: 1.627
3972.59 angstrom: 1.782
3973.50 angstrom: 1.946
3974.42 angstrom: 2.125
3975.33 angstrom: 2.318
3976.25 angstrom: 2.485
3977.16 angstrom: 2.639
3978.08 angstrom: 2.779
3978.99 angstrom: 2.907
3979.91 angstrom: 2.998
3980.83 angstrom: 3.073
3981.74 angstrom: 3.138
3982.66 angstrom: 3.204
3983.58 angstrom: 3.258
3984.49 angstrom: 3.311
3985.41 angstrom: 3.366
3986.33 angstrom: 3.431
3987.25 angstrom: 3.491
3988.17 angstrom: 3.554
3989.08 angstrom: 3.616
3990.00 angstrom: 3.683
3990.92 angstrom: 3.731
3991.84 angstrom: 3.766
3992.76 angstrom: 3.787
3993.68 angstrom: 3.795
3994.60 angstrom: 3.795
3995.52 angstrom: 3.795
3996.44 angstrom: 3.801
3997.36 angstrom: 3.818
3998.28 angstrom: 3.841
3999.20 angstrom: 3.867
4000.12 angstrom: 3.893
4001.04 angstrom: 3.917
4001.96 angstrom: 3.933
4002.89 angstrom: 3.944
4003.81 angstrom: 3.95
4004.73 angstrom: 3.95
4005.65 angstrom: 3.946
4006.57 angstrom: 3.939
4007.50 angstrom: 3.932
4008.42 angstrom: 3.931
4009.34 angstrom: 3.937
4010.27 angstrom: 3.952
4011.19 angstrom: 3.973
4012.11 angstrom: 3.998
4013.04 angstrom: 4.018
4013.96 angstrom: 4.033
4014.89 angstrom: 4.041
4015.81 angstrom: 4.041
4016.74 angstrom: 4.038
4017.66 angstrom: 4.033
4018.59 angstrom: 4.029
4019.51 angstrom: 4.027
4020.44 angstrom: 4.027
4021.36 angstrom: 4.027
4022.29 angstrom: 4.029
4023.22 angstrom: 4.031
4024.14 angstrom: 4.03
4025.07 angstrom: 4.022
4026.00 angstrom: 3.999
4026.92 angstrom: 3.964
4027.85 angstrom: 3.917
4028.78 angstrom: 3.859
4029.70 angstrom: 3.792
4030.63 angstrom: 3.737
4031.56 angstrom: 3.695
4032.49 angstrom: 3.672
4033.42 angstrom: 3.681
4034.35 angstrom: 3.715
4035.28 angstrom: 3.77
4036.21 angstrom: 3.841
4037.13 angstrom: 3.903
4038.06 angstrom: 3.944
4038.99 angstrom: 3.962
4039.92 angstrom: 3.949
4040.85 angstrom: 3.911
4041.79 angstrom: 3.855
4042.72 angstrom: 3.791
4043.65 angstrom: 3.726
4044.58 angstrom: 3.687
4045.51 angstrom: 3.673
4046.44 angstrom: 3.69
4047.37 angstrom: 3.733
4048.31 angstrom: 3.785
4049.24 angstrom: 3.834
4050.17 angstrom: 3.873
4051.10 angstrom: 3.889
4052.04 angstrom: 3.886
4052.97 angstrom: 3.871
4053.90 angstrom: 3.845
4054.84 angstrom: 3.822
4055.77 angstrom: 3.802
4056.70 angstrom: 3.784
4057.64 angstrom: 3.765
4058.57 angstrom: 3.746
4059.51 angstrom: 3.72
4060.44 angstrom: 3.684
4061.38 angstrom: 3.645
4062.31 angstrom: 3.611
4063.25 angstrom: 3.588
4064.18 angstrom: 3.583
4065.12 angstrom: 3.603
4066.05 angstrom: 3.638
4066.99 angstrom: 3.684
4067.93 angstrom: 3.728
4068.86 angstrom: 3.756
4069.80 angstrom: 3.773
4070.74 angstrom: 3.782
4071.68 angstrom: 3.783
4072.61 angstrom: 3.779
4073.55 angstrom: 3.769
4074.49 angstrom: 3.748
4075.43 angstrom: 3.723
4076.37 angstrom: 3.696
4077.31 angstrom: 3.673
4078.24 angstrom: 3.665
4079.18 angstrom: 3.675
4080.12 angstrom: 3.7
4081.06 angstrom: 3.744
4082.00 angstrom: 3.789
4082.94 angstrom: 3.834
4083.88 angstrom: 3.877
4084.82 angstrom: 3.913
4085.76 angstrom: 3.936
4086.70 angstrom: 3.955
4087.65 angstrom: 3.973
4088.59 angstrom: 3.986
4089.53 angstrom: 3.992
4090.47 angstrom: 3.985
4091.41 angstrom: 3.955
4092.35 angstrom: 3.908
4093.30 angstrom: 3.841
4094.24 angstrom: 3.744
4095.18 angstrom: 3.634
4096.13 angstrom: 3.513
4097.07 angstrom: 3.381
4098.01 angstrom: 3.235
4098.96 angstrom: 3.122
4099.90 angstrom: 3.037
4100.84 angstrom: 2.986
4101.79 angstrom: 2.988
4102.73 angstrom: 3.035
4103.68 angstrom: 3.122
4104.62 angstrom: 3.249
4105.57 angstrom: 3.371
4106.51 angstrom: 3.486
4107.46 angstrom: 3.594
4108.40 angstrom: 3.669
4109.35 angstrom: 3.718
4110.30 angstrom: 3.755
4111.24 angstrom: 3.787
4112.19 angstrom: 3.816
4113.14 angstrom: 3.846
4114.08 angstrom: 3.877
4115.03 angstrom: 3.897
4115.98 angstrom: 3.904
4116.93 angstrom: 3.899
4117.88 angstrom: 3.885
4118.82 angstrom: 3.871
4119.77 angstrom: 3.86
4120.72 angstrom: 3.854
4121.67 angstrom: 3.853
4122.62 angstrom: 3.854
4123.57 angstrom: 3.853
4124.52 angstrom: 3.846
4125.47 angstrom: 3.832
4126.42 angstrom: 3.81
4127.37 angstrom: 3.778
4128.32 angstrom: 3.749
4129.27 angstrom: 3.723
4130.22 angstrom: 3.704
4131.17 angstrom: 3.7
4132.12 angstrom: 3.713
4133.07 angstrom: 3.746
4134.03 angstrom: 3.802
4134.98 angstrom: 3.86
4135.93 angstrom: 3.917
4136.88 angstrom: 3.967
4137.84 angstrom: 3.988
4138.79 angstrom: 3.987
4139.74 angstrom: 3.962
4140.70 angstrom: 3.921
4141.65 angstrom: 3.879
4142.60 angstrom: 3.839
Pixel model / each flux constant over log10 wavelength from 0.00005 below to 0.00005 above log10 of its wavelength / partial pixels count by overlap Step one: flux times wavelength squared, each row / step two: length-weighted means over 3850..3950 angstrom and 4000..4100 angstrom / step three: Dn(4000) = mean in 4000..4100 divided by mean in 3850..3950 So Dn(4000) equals 1.75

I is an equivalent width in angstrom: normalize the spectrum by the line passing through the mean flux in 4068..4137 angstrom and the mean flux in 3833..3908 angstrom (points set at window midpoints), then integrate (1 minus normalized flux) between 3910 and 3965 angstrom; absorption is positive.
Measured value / 3.11 angstrom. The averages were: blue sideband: 2.23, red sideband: 3.71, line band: 2.51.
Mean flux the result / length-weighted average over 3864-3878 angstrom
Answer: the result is 2.23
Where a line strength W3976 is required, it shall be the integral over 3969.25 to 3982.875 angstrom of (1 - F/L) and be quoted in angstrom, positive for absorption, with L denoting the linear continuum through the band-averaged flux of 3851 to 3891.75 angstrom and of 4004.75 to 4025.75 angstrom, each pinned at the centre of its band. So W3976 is 4.5 angstrom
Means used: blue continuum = 2.22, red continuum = 4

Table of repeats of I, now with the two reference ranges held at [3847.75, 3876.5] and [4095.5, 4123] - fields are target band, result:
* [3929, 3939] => 4.5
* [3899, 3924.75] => -2.7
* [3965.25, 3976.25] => 4.4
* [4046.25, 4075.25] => -3.8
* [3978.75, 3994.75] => -2.8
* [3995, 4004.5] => -2.8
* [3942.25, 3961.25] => -1.6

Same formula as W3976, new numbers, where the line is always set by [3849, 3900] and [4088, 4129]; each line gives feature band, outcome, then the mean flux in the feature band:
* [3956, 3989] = 3.8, 2.53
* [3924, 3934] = 3.0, 1.81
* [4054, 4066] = -1.1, 3.7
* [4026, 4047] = -3.7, 3.81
